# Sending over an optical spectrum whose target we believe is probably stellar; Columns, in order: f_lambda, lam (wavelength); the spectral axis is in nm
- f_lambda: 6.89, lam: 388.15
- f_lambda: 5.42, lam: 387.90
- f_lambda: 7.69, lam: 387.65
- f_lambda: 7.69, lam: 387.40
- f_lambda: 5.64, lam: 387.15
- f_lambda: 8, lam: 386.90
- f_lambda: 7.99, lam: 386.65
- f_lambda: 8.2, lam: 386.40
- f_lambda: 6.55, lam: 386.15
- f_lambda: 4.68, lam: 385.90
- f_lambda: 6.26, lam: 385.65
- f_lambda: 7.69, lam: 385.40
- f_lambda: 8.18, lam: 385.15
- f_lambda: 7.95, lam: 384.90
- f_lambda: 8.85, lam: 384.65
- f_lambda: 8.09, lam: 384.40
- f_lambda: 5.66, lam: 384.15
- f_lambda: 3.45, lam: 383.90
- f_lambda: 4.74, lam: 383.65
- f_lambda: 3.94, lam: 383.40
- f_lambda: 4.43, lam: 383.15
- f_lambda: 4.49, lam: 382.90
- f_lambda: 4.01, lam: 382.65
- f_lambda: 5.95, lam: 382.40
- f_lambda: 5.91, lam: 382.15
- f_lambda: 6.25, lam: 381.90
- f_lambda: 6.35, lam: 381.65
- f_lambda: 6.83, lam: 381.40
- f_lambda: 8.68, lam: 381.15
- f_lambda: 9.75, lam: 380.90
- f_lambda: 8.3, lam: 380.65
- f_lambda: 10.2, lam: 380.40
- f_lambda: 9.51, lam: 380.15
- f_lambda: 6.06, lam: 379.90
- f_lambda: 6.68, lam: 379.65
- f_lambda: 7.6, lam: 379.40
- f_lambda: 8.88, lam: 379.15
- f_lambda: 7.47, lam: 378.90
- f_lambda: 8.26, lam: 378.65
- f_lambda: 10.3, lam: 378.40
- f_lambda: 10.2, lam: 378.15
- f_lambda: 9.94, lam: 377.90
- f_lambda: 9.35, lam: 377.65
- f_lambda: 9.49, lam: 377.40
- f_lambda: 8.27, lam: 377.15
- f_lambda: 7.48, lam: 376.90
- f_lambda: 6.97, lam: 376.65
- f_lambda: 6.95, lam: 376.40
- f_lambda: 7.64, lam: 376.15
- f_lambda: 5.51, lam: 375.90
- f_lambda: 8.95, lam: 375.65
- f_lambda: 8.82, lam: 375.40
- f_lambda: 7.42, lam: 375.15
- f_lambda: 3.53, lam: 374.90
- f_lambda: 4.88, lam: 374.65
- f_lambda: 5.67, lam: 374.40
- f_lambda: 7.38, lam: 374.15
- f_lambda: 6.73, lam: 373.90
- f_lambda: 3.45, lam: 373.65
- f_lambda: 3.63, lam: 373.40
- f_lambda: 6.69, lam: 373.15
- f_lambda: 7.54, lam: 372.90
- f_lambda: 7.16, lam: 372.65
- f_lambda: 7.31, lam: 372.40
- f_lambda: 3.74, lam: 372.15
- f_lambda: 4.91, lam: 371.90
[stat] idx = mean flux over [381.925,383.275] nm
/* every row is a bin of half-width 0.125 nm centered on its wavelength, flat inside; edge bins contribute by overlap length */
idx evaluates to 5.05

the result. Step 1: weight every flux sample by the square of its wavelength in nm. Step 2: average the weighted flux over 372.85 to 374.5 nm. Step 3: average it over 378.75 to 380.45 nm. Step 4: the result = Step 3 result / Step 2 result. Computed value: 1.42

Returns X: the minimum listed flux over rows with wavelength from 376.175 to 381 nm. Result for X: 6.06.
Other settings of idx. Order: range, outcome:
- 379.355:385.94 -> 6.7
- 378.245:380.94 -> 8.43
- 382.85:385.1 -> 5.86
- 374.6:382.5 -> 7.79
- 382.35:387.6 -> 6.33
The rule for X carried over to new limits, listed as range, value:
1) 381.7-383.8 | 3.94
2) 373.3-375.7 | 3.45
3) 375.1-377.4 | 5.51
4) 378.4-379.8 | 6.68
